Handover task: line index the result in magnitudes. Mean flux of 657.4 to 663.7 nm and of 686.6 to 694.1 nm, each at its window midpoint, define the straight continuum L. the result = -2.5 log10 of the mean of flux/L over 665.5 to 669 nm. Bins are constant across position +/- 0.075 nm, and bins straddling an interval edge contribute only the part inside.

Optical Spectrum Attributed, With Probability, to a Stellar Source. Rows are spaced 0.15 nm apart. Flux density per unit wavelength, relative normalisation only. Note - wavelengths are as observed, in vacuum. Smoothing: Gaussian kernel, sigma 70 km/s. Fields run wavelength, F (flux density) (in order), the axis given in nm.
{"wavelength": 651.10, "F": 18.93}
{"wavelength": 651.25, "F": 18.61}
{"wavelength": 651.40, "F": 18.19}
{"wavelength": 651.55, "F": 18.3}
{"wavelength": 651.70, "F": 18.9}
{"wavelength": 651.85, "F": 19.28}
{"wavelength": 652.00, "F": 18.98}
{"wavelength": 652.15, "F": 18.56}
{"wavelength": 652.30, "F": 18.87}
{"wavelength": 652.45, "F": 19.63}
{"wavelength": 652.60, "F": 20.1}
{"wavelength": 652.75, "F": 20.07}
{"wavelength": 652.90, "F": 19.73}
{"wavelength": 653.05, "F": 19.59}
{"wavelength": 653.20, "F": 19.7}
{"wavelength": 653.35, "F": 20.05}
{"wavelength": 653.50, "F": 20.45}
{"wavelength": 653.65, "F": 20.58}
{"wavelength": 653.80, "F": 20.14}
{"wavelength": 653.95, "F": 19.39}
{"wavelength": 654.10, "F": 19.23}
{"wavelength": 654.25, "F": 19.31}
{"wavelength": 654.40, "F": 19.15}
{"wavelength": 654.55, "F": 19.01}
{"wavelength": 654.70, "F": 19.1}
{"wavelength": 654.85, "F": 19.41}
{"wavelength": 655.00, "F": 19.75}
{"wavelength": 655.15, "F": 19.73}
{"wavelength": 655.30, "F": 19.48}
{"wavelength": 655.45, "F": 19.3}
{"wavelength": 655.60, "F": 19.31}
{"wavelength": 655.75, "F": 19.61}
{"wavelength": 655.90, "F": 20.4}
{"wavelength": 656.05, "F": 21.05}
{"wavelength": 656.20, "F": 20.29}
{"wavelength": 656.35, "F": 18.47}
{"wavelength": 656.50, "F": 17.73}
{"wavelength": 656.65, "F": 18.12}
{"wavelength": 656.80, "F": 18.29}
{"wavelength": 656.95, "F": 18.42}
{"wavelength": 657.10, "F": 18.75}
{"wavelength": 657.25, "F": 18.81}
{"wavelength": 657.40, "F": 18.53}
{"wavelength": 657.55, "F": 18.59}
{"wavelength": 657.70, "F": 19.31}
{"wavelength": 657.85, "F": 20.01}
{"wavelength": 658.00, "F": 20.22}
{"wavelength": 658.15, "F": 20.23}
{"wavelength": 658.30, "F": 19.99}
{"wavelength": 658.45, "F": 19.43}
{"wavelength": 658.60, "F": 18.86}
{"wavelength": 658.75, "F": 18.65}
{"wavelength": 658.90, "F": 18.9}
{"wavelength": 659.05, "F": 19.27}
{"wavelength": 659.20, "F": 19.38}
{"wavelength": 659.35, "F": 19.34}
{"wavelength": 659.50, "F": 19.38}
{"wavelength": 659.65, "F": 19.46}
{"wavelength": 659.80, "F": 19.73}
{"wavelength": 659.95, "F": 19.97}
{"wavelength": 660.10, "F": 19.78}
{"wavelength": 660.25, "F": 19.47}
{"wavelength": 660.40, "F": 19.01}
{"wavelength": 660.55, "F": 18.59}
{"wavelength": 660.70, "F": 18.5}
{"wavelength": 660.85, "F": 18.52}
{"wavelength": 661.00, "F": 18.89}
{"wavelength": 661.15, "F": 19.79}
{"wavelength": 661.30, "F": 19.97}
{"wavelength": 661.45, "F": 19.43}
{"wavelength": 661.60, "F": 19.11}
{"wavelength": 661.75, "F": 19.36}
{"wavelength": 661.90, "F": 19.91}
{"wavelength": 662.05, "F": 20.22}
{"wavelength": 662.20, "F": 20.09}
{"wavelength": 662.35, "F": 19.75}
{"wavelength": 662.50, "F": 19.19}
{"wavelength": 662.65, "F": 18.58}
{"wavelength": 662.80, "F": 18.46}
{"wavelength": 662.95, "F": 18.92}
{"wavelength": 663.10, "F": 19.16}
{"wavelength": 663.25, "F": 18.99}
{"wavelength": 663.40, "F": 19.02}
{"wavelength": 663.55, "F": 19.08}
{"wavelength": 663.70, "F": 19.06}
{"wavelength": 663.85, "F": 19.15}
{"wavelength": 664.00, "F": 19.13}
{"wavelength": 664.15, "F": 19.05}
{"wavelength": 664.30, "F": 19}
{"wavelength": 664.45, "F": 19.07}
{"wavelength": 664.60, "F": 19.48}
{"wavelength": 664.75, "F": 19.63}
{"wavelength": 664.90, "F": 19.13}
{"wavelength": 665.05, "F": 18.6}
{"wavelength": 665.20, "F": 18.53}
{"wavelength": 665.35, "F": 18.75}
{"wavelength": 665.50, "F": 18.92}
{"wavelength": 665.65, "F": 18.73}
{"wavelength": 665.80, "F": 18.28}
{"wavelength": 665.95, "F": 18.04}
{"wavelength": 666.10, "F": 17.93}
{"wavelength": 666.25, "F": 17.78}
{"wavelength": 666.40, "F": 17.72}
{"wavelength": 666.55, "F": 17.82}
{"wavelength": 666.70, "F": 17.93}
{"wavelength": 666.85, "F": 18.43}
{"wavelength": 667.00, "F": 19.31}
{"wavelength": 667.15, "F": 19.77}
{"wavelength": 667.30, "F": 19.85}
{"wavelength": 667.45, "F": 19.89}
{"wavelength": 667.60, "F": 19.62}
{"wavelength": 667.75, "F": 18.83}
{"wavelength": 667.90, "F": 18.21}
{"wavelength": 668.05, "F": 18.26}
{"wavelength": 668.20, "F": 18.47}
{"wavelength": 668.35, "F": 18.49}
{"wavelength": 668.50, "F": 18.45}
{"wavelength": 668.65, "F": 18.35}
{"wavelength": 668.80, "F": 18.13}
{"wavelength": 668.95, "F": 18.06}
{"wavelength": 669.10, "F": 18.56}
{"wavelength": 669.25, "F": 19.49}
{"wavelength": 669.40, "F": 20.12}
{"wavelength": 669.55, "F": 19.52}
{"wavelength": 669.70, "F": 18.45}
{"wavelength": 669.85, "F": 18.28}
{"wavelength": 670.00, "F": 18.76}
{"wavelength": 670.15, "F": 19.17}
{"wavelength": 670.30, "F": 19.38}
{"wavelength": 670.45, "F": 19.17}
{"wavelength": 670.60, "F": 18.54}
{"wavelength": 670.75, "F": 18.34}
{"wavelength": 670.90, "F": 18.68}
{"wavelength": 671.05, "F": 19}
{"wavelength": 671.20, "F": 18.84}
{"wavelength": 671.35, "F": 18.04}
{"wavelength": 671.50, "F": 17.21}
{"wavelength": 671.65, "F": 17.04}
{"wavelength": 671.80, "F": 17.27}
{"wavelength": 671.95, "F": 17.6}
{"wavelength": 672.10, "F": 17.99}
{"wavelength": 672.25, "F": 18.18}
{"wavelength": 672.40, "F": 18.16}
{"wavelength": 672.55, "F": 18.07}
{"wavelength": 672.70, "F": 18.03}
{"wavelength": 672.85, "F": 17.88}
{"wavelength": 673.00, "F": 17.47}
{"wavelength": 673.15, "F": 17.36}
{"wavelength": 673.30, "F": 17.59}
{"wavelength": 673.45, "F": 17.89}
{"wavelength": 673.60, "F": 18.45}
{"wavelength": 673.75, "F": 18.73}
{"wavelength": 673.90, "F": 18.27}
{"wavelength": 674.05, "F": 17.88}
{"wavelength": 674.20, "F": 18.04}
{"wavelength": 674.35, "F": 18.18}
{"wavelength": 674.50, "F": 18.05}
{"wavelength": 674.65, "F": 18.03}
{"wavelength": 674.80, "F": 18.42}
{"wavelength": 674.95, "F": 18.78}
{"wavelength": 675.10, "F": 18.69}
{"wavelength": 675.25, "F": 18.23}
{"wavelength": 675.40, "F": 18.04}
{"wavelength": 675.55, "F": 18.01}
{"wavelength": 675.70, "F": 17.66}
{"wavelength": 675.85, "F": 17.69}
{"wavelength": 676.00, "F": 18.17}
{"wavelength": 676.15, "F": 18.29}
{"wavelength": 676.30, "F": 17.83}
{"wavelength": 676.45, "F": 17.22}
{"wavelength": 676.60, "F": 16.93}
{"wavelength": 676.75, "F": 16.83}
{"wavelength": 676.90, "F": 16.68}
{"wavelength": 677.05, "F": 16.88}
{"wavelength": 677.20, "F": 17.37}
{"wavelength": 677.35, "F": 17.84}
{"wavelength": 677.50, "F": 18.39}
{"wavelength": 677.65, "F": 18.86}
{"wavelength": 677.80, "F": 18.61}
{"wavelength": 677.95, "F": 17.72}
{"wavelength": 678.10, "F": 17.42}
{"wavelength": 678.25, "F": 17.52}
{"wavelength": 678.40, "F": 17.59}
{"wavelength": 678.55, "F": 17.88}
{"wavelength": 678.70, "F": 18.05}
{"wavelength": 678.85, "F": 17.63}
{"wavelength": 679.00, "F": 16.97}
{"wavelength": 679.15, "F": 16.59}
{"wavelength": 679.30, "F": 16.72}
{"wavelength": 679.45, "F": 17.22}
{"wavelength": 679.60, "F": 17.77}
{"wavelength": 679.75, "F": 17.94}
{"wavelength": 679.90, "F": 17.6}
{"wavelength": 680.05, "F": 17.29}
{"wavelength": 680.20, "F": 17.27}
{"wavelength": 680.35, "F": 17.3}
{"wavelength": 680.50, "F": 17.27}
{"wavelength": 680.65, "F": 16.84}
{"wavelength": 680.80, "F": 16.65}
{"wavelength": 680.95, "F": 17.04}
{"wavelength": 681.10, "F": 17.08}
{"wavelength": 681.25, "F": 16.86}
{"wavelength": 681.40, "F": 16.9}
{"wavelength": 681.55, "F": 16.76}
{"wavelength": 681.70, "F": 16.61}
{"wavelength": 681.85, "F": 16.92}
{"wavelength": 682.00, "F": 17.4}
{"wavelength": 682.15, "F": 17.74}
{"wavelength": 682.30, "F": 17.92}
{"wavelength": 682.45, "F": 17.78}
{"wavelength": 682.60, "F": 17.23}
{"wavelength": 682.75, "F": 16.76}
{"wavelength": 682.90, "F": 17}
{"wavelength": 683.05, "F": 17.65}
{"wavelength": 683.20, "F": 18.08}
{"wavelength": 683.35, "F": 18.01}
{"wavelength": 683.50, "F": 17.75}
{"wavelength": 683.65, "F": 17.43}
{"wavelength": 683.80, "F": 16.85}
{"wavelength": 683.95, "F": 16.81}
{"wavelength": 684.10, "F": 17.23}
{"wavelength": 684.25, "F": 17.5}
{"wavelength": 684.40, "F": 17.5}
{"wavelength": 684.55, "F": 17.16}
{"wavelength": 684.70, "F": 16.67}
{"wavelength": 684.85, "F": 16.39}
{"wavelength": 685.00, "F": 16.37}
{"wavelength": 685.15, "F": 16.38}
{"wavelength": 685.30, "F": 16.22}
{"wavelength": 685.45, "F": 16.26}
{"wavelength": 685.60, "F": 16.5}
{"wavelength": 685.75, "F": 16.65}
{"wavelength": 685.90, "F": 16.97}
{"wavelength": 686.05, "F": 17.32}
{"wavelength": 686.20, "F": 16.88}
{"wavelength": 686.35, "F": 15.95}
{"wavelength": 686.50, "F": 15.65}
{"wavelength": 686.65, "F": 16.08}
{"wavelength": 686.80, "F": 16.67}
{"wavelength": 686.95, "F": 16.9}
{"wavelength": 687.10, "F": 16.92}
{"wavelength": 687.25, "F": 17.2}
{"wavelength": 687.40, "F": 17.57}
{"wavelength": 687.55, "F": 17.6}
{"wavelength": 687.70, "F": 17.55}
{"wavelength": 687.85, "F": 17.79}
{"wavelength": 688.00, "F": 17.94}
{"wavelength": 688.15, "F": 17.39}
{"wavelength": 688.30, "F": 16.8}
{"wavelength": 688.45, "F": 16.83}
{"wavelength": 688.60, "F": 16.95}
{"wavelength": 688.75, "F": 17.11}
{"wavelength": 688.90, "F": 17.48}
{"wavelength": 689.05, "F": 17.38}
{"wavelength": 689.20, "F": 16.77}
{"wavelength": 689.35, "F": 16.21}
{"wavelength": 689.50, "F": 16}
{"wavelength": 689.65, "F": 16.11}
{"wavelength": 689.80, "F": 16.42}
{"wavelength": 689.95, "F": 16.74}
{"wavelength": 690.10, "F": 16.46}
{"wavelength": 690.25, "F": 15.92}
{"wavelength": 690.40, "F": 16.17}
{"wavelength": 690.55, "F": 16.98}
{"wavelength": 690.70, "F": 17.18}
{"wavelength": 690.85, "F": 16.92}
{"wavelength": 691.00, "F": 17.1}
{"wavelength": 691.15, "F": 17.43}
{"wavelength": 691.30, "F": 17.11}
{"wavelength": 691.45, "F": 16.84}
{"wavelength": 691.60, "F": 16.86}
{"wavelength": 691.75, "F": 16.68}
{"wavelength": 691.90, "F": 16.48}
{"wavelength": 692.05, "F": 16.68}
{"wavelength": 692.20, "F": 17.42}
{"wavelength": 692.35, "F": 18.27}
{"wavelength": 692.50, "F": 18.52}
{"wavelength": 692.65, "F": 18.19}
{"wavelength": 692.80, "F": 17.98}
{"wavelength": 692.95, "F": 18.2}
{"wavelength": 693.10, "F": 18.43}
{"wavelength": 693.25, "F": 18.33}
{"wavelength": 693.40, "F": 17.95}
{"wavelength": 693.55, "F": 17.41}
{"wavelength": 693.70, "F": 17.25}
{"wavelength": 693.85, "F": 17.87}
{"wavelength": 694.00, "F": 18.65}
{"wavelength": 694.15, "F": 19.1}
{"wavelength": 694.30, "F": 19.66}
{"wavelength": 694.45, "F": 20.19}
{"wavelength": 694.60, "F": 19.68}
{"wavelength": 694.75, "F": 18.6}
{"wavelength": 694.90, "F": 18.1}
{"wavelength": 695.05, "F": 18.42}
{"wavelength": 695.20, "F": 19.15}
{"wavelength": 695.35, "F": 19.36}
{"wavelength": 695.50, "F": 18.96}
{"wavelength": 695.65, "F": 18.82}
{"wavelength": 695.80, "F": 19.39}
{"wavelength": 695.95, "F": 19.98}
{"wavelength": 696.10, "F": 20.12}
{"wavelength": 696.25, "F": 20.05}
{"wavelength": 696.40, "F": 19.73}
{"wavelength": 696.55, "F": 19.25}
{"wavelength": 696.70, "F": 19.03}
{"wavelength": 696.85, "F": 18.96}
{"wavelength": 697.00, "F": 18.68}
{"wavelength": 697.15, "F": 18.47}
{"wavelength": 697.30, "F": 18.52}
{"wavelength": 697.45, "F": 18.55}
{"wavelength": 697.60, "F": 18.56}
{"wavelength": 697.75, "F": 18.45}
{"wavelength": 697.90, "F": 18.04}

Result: 0.02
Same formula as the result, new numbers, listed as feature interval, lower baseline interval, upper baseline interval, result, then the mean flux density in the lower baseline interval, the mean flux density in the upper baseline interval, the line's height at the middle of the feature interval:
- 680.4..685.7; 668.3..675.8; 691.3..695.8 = 0.073 mag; 18.3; 18.2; 18.3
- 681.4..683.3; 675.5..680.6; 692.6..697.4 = 0.035 mag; 17.6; 18.8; 17.9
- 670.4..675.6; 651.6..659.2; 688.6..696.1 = 0.029 mag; 19.4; 17.7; 18.6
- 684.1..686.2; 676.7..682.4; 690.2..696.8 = 0.058 mag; 17.4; 18.2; 17.7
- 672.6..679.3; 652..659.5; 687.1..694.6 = 0.026 mag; 19.4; 17.4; 18.2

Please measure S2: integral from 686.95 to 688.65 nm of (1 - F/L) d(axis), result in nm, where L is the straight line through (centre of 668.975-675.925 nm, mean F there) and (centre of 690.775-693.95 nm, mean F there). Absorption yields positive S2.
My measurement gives 0.04 nm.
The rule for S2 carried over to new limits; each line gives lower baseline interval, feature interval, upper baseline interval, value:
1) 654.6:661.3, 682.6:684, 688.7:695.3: 0.05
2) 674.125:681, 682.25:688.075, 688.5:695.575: 0.19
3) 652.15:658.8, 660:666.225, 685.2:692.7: -0.07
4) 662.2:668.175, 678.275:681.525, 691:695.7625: 0.22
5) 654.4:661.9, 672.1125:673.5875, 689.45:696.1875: 0.06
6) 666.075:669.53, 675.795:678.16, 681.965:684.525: 0.04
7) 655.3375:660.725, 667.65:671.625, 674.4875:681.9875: -0.08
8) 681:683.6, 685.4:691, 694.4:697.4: 0.40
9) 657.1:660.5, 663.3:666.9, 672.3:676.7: 0.03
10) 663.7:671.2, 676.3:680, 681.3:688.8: 0.04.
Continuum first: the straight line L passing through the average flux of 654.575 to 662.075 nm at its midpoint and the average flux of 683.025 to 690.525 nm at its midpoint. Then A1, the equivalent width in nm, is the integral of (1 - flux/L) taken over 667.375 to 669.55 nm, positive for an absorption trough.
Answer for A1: -0.04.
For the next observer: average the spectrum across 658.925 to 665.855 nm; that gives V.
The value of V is 19.2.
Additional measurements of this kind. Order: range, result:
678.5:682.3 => 17.2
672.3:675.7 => 18.1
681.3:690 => 17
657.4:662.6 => 19.4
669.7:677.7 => 18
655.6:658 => 19.1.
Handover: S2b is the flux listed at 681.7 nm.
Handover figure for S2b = 16.61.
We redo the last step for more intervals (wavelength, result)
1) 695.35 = 19.36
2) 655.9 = 20.4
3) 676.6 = 16.93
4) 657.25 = 18.81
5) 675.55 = 18.01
